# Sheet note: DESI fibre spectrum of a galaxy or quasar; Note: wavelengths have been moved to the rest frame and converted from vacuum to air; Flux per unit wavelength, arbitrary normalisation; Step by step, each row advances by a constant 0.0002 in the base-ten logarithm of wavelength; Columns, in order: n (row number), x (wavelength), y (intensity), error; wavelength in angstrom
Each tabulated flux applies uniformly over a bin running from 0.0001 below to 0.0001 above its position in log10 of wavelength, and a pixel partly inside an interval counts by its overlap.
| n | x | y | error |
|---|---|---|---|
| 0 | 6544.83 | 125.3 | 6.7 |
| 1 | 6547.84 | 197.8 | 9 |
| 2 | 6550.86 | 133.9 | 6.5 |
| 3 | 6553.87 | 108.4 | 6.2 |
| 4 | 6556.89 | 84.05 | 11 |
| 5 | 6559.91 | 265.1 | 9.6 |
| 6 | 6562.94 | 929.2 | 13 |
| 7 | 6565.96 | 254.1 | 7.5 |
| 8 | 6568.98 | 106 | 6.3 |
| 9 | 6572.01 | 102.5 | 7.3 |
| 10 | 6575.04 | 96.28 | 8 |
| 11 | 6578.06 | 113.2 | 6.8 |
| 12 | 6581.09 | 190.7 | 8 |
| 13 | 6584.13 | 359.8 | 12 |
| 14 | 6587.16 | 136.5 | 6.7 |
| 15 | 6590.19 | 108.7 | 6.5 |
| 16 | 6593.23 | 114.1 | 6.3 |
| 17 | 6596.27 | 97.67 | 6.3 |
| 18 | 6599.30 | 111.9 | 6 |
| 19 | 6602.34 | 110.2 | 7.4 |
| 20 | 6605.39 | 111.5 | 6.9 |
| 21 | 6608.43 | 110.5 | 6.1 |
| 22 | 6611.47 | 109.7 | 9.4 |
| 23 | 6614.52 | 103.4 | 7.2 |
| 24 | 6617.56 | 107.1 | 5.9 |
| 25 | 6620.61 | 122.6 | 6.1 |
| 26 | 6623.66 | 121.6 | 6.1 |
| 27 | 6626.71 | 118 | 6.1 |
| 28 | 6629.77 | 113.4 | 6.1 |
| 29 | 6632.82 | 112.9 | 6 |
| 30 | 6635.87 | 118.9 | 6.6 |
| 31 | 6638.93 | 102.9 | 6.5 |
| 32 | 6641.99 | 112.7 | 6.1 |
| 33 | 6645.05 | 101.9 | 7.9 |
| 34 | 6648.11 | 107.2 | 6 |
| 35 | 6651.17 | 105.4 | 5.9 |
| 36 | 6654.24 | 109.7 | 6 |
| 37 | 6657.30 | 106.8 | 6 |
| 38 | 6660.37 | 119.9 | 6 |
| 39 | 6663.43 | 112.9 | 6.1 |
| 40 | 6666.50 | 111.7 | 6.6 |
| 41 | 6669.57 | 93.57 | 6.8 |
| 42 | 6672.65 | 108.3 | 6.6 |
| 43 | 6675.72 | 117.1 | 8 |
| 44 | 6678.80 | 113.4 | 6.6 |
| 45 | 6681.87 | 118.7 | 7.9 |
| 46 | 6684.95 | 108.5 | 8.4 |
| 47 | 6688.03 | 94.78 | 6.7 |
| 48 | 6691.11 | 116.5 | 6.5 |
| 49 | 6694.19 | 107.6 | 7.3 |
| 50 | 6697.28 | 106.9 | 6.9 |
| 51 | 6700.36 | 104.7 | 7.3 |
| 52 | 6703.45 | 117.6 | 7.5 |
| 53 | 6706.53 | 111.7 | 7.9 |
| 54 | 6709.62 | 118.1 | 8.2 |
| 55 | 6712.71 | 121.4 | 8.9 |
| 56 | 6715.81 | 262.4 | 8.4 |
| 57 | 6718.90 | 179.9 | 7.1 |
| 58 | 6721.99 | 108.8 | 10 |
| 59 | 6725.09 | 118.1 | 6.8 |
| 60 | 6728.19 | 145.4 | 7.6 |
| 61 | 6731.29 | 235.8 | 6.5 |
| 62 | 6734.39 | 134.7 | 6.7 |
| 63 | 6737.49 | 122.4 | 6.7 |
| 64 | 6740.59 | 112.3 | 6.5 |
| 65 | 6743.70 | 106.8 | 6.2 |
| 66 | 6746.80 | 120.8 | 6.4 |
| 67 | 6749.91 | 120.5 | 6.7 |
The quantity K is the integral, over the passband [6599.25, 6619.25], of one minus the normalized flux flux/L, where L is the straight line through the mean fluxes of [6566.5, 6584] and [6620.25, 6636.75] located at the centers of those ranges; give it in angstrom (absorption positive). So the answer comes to 3.0 angstrom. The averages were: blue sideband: 148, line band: 109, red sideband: 118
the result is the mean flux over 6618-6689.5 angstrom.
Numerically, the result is 111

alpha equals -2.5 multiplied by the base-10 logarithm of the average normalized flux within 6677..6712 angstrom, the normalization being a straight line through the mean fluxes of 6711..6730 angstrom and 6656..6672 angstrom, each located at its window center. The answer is 0.21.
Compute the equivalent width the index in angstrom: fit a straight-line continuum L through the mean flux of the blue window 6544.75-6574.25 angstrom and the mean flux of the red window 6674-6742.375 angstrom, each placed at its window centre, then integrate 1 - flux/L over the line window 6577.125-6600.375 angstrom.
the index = 6.3 angstrom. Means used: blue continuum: 232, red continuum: 131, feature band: 156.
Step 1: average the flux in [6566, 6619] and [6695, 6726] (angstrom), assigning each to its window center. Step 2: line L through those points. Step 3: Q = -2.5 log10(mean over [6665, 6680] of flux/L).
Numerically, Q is 0.23 mag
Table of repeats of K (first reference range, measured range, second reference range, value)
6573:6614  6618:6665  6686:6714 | 4.5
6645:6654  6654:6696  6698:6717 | 3.1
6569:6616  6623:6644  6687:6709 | 1.5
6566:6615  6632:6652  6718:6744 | 4.1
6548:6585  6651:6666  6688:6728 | 4.8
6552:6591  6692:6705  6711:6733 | 4.9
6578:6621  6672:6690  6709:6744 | 4.2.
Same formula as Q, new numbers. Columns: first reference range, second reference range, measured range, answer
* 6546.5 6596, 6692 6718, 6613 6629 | 0.47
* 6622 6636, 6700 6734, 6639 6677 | 0.17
